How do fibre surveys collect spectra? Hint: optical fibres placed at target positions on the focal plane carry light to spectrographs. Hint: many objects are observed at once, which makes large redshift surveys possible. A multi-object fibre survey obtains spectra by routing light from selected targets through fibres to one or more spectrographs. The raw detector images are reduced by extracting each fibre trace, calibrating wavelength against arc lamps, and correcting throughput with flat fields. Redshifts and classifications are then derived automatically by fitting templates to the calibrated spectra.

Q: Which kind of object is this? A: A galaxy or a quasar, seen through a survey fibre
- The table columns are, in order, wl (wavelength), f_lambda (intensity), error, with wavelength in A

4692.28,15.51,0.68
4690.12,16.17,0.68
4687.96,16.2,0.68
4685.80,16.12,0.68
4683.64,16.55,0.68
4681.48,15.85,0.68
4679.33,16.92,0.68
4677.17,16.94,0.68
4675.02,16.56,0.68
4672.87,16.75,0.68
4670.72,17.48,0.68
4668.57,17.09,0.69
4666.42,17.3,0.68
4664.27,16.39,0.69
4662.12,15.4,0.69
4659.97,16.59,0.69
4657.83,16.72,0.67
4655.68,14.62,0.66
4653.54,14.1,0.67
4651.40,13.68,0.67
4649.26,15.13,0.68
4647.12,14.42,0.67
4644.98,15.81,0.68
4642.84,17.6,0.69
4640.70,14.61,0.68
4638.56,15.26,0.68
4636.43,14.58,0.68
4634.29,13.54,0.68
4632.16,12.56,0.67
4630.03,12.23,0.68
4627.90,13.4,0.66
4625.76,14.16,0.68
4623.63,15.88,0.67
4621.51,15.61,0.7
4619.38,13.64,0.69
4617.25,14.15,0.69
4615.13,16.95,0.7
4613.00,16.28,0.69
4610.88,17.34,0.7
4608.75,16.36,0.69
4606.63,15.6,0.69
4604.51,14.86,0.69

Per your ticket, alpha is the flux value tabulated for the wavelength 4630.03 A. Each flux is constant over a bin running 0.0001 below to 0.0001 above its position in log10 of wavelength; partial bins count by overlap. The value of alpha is 12.23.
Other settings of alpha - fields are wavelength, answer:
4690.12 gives 16.17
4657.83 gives 16.72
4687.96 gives 16.2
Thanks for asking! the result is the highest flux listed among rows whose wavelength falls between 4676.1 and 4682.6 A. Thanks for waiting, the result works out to 16.94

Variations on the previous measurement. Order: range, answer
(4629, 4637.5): 14.58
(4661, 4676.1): 17.48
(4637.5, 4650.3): 17.6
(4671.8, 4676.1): 16.75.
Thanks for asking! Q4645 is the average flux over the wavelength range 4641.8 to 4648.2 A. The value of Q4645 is 15.9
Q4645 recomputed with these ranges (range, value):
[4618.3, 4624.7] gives 15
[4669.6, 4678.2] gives 16.9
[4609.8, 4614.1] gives 16.8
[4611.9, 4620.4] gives 15.3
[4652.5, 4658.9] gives 15.2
